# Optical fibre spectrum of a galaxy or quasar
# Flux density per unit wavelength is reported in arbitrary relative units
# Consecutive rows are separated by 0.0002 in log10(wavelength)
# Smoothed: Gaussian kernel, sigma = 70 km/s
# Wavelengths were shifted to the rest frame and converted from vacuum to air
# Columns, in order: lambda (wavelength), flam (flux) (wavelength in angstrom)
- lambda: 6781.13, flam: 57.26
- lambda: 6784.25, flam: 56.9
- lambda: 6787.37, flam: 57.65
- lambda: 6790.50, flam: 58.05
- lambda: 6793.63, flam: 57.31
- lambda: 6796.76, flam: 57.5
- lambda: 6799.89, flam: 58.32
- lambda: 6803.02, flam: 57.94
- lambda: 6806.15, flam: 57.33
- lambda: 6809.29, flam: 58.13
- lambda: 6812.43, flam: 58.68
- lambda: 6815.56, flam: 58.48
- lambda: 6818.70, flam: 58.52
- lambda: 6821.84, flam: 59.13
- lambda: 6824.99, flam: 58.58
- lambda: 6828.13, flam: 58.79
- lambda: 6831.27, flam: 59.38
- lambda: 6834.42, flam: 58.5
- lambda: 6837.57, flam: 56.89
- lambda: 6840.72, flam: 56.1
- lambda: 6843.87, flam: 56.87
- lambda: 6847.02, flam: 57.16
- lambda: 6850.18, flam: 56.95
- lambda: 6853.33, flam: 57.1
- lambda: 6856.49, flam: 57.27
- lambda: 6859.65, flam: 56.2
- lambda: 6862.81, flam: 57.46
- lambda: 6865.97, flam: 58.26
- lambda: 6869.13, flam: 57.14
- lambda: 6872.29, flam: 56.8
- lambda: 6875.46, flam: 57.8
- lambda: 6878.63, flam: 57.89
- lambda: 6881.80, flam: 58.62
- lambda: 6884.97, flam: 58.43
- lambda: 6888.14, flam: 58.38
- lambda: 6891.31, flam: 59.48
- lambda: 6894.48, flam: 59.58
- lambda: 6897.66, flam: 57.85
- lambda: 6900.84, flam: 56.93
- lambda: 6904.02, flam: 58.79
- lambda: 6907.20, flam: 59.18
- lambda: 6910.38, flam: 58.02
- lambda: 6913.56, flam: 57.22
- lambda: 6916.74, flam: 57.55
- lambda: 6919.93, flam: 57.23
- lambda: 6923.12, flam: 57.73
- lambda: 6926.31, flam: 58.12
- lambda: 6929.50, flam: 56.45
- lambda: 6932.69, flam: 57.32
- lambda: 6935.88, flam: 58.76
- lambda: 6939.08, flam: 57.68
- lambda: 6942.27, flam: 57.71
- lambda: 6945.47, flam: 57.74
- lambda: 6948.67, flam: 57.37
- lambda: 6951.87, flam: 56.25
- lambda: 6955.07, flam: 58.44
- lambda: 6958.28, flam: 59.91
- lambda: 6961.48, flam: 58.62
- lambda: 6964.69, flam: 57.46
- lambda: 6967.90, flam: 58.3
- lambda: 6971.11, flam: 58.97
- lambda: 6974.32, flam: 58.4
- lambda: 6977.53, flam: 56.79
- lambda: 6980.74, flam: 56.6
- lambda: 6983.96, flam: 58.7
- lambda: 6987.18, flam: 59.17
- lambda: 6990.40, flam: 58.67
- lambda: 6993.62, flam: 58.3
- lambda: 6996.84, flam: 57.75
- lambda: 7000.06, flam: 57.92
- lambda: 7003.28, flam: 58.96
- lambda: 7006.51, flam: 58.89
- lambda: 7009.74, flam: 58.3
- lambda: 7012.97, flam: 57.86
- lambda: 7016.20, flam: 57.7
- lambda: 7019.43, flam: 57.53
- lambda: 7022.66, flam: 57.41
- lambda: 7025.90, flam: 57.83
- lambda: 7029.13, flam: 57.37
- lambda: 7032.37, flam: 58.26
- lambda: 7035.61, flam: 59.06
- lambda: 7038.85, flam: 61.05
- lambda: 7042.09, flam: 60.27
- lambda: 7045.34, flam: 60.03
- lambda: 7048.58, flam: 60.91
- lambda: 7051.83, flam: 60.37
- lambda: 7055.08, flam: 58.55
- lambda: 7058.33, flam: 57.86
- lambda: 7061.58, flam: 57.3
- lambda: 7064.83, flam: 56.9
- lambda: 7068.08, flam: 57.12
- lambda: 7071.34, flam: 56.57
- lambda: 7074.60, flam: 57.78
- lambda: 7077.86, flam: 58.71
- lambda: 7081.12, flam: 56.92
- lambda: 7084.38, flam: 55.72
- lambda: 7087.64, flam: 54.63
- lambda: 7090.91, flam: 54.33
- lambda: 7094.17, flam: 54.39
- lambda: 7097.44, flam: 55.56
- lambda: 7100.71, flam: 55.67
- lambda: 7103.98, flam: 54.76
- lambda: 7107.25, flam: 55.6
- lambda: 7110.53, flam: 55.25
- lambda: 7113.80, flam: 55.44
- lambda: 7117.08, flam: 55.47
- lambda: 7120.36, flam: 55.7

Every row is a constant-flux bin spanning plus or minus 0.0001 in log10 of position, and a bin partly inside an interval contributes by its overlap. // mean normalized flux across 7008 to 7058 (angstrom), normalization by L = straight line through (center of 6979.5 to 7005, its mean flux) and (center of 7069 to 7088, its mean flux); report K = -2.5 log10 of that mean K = -0.02 mag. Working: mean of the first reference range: 58.3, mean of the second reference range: 56.9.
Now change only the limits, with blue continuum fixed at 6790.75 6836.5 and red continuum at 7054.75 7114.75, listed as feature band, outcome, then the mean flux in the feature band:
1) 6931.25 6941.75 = -0.01 mag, 57.9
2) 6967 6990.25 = -0.02 mag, 58.2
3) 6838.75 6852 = 0.02 mag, 56.8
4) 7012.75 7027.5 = -0.02 mag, 57.6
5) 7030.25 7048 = -0.06 mag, 59.7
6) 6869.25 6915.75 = -0.01 mag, 58.2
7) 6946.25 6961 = -0.02 mag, 58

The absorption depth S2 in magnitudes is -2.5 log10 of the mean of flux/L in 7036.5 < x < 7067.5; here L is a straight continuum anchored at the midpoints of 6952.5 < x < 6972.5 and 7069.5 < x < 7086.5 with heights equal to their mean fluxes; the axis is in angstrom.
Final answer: -0.03 mag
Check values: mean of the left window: 58.5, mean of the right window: 57.1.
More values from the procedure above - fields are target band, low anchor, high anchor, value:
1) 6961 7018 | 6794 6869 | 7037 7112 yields -0.01 mag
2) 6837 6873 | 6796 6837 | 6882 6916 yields 0.03 mag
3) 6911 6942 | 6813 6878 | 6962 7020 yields 0.01 mag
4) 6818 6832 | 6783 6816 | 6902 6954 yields -0.02 mag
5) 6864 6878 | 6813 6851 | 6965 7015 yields 0.01 mag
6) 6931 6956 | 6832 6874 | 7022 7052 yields 0.01 mag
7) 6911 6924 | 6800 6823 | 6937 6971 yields 0.01 mag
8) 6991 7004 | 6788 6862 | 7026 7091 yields 0.00 mag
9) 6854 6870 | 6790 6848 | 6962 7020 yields 0.01 mag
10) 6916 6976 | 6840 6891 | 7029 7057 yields 0.01 mag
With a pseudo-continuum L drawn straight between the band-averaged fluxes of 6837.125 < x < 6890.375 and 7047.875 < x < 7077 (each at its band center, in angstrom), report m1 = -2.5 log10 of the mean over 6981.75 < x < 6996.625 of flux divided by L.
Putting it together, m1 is -0.01 mag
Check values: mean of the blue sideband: 57.4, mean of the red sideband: 58.1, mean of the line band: 58.5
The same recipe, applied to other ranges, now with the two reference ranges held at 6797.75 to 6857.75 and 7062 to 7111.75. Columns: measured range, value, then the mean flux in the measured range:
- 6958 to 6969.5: -0.03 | 58.4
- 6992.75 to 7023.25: -0.03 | 58.1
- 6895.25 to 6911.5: -0.02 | 58.2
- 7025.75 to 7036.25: -0.03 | 58.1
